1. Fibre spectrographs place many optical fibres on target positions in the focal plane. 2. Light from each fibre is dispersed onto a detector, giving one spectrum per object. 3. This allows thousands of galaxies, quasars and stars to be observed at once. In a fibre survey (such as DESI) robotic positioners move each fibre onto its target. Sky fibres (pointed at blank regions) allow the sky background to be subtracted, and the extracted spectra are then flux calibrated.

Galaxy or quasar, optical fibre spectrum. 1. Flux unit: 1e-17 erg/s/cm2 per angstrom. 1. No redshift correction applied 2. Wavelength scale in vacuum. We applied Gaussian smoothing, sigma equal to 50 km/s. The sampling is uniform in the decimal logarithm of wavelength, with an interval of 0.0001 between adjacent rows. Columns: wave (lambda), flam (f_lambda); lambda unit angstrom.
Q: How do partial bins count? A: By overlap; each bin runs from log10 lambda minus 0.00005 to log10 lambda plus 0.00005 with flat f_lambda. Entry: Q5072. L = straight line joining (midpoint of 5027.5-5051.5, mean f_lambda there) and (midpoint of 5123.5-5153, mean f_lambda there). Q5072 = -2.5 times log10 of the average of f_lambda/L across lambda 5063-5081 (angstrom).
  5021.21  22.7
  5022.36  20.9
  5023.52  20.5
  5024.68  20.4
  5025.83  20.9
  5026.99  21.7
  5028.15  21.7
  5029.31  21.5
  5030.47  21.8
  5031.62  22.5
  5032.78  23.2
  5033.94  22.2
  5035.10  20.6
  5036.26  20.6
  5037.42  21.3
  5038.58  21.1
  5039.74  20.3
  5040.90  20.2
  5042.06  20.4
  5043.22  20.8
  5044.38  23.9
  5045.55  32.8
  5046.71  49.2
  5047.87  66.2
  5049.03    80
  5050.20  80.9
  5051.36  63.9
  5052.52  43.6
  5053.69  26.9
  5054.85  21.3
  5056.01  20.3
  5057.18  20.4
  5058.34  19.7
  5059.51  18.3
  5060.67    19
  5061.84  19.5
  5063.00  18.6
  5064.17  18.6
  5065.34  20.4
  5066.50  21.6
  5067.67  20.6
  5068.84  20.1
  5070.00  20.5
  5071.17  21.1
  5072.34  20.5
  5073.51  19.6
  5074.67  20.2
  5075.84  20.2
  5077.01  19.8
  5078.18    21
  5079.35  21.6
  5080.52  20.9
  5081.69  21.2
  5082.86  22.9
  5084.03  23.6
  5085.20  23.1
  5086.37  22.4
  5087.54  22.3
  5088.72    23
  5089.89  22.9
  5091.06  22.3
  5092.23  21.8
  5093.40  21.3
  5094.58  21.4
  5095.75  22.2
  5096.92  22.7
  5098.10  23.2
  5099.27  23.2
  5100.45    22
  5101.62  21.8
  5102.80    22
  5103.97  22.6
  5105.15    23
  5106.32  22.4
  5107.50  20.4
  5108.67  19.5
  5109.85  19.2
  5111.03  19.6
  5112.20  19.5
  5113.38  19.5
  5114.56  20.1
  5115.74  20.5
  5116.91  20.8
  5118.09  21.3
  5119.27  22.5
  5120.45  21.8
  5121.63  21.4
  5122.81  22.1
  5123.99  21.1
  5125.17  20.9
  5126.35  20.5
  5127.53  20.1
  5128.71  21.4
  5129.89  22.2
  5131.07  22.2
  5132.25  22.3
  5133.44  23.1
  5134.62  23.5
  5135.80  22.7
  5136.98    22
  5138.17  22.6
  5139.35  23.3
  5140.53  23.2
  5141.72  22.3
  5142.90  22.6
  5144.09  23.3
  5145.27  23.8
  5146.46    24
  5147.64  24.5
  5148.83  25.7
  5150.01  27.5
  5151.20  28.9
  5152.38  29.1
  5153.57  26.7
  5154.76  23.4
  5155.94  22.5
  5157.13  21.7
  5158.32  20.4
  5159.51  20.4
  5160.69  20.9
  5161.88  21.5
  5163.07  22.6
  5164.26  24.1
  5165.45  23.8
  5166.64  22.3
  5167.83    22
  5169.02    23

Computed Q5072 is 0.401 mag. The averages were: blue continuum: 32.5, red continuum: 23.3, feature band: 20.4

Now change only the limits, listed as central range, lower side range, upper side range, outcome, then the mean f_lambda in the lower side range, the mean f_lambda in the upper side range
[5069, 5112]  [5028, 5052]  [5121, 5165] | 0.29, 33.4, 23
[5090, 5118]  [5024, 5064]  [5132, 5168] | 0.21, 28.9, 23.5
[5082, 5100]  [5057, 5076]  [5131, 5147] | -0.08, 19.9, 22.9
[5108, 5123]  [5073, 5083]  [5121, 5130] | 0.03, 20.7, 21.2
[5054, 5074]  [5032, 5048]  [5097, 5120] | 0.21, 26.2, 21.2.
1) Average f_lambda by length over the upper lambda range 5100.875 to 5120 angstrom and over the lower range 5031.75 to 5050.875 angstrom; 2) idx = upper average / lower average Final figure 0.6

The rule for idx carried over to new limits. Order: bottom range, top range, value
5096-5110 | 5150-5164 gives 1.08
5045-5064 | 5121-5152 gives 0.62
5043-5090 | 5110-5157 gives 0.82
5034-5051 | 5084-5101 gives 0.63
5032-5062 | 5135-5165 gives 0.75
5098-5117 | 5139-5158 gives 1.16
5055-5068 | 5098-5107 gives 1.14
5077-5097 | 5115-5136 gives 0.98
